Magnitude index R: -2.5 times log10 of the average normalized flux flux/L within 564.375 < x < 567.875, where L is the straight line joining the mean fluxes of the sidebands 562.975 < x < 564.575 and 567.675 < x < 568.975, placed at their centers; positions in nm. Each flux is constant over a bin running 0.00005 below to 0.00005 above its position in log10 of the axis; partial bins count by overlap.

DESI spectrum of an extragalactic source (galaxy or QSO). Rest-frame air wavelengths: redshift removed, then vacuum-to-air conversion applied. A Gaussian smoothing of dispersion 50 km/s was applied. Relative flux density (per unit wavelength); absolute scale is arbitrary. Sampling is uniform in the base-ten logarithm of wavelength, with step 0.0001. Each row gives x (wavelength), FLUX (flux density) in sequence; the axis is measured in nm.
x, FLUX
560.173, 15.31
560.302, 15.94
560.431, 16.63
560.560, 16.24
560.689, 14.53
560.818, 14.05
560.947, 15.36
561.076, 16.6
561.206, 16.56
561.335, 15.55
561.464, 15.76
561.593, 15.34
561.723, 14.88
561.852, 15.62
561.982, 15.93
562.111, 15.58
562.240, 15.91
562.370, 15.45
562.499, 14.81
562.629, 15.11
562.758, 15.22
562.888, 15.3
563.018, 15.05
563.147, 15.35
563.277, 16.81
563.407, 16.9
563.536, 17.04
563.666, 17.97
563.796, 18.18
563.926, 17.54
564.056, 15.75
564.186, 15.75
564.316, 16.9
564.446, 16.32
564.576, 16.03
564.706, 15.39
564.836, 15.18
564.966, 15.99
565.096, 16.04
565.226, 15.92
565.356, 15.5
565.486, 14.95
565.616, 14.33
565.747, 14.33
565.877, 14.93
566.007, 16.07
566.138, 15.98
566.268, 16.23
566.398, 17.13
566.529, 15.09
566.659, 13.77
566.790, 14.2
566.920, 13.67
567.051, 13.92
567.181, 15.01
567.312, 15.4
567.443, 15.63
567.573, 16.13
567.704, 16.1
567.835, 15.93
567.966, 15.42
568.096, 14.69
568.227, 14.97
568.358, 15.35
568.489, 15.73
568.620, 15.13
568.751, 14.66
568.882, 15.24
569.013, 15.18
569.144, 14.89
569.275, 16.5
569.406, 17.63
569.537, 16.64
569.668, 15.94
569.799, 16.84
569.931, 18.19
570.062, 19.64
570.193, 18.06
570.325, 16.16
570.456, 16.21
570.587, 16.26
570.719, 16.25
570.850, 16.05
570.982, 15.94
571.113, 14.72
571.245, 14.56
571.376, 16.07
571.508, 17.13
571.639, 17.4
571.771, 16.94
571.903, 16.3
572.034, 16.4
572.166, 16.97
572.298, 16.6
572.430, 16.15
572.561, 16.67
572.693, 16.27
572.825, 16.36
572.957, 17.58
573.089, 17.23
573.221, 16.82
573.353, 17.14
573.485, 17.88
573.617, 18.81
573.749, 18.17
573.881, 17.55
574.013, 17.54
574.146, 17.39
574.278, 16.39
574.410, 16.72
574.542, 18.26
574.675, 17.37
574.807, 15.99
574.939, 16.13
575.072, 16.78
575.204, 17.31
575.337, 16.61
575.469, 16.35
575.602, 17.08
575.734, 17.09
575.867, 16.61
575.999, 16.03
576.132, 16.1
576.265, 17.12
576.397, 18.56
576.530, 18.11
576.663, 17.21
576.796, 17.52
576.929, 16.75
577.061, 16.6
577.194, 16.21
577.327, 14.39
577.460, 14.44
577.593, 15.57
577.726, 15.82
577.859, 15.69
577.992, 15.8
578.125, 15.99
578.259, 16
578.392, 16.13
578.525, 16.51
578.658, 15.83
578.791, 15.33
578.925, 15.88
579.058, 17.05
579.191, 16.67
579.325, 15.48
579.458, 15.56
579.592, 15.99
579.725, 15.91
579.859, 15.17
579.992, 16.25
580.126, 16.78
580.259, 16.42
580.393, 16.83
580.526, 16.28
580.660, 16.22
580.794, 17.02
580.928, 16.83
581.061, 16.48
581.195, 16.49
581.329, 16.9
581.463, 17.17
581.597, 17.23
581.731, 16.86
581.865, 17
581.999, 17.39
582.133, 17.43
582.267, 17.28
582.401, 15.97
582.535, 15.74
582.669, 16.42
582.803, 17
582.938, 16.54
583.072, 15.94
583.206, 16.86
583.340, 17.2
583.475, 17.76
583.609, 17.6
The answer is 0.04 mag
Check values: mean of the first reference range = 16.6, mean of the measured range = 15.4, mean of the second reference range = 15.3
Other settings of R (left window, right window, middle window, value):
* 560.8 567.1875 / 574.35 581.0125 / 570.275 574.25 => -0.04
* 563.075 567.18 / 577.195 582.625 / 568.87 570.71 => -0.05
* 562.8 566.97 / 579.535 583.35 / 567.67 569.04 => 0.05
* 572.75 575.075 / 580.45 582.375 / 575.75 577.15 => 0.00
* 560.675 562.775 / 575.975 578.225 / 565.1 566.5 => 0.01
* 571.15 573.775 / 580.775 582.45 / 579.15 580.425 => 0.06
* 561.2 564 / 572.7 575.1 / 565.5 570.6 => 0.06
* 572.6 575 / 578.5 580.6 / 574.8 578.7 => 0.01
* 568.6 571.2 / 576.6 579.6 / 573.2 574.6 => -0.09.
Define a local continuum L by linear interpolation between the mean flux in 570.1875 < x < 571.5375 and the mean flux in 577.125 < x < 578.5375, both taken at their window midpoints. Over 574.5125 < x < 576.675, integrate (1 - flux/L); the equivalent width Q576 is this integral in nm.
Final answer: -0.163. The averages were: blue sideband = 16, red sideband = 15.7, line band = 17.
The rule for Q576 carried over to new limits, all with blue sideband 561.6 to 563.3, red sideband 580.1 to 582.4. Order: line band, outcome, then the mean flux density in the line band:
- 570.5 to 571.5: 0.02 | 15.8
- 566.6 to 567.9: 0.07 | 15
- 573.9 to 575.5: -0.06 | 16.9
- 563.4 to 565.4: -0.11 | 16.4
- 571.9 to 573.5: -0.06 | 16.8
